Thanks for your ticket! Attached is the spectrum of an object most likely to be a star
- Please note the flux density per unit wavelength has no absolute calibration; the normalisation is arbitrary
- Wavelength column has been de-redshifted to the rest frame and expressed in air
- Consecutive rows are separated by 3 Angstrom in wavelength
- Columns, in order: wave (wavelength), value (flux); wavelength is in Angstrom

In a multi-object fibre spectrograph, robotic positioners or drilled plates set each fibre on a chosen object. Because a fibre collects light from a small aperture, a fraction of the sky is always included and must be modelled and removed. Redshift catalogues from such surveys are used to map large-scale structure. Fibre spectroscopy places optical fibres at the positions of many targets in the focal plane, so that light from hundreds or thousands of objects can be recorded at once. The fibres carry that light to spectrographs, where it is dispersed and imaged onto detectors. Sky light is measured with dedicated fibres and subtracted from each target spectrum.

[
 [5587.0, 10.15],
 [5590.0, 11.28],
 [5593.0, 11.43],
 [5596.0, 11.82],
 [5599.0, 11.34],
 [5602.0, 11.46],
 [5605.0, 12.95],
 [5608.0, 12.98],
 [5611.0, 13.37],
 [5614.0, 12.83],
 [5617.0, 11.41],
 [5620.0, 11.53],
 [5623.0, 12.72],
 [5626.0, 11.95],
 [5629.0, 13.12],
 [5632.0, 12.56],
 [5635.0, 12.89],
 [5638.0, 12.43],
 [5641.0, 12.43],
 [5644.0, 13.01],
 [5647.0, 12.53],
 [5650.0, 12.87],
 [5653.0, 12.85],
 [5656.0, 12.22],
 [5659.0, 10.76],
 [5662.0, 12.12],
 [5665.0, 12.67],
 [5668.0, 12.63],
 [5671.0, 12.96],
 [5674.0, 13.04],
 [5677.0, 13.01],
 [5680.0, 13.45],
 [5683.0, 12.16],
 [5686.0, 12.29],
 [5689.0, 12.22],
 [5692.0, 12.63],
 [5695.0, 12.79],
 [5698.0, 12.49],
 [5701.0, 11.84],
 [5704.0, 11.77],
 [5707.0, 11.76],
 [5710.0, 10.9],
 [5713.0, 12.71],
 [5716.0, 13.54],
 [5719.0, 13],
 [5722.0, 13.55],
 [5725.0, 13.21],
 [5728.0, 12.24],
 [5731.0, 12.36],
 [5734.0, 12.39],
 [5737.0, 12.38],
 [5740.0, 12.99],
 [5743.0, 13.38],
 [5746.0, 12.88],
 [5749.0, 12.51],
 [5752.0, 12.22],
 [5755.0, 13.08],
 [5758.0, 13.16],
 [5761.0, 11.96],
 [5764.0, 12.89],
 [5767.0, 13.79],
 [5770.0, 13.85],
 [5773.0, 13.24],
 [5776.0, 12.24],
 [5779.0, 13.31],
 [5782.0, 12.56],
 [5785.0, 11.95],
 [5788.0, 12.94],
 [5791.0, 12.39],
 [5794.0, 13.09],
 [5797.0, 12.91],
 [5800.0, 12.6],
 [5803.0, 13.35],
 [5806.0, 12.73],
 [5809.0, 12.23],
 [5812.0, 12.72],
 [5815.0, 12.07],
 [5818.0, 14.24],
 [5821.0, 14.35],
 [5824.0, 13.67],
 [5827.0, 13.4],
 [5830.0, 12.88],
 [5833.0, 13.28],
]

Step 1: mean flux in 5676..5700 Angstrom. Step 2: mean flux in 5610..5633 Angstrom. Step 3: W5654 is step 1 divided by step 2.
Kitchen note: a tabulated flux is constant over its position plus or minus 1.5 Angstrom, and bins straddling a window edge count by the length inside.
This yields 1.02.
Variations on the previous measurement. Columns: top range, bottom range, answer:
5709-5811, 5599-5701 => 1.02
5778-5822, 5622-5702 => 1.03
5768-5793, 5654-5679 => 1.03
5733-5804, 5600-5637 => 1.03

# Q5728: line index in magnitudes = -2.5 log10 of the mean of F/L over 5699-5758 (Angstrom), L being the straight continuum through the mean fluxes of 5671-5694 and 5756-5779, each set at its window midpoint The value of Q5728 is 0.03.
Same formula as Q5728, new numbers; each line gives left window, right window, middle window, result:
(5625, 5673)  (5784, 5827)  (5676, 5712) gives 0.03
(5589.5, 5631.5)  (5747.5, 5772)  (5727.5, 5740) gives 0.03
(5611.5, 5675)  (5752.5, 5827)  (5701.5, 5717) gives 0.05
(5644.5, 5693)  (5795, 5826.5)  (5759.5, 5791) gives 0.01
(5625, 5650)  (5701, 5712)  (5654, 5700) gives -0.04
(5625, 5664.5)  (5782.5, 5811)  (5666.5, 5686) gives -0.03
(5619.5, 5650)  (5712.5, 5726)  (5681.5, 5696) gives 0.05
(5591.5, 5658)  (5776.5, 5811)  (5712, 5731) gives -0.04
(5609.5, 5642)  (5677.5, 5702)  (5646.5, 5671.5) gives 0.01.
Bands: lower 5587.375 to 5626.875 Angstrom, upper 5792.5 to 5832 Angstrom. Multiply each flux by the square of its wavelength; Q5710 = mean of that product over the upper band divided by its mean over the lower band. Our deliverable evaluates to 1.17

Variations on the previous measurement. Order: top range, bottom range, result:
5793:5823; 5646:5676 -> 1.10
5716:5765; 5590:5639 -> 1.09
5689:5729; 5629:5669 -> 1.02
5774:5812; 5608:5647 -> 1.07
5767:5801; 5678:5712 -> 1.09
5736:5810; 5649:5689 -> 1.06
